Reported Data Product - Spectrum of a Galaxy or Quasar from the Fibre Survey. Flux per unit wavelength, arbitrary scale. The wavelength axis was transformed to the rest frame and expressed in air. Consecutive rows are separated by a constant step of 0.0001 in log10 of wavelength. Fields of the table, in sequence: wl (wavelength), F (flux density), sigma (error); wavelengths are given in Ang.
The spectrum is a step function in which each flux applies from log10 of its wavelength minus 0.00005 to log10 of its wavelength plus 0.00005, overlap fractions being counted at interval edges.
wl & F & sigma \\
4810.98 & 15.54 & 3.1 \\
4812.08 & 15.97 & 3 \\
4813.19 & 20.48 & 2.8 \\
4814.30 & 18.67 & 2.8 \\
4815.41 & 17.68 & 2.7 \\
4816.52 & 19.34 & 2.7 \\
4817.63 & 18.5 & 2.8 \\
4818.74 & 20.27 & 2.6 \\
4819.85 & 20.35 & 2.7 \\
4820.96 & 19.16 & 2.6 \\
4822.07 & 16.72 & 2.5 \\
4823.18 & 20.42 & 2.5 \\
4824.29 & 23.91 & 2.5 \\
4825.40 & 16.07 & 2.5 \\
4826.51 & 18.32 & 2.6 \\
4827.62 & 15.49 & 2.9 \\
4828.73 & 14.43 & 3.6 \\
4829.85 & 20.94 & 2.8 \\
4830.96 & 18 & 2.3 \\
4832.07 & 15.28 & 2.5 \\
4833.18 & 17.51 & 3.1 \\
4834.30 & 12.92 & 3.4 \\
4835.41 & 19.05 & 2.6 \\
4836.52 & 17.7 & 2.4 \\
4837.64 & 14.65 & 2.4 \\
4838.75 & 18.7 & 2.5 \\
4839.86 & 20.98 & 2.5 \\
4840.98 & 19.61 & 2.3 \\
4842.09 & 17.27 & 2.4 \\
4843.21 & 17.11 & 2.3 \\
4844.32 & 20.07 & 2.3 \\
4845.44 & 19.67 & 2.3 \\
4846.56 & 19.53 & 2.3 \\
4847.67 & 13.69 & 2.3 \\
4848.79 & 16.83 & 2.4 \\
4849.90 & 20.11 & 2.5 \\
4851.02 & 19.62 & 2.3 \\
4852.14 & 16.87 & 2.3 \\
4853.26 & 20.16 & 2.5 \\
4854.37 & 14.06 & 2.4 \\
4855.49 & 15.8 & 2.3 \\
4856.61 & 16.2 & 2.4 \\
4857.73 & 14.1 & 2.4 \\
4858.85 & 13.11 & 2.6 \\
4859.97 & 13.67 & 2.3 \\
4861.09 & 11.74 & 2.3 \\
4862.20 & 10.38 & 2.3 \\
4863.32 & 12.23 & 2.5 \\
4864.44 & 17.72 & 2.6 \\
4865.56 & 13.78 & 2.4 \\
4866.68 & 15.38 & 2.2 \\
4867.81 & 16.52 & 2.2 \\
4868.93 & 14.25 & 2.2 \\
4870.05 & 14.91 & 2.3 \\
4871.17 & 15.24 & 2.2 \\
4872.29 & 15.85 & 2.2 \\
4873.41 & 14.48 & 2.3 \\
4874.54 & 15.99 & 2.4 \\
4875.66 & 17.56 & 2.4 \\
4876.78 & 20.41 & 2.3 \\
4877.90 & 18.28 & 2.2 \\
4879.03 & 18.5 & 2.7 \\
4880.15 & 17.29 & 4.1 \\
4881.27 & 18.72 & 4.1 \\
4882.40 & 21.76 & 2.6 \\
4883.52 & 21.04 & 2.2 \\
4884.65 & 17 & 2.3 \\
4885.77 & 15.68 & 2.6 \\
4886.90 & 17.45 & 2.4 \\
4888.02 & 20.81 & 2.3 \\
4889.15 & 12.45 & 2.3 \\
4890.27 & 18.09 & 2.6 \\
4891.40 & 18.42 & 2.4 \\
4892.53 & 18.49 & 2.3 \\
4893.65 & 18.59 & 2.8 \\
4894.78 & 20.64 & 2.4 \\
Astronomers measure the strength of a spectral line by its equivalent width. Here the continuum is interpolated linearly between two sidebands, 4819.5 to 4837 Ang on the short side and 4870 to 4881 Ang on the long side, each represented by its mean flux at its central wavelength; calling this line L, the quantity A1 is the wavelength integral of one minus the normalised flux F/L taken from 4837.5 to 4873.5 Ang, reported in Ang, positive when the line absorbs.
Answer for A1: 2.4 Ang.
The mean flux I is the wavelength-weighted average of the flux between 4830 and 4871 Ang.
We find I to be 16.4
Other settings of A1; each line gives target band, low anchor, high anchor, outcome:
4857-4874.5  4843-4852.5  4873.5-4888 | 3.79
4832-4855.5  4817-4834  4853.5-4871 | -1.99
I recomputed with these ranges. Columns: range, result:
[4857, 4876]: 14.5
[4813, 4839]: 18.1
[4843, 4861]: 16.8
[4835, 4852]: 18.3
